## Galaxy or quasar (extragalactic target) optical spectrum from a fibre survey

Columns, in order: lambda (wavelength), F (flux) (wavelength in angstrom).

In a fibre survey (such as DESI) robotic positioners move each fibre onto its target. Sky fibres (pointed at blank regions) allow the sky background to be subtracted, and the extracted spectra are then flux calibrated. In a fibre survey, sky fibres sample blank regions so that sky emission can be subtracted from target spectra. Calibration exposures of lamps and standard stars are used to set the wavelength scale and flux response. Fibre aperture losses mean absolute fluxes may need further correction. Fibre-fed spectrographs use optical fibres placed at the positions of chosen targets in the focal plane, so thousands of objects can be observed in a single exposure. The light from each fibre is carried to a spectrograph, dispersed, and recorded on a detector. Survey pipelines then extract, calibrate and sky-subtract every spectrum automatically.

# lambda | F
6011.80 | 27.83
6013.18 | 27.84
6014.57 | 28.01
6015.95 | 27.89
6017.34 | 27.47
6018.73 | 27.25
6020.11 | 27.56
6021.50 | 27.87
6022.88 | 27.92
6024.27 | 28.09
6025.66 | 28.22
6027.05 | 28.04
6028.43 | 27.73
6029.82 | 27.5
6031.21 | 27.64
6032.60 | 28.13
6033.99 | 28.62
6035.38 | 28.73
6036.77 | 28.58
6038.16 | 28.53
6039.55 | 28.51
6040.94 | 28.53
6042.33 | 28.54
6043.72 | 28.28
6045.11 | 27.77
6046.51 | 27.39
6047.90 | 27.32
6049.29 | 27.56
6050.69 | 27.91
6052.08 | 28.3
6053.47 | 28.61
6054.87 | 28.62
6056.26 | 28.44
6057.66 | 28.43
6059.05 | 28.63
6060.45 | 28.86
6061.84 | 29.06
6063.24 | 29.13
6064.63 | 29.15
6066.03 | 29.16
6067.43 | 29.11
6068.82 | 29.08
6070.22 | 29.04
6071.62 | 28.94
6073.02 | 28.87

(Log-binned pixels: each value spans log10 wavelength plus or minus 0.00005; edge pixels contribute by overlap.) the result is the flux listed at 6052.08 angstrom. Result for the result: 28.3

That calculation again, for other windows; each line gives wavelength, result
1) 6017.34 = 27.47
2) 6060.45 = 28.86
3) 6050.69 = 27.91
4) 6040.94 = 28.53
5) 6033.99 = 28.62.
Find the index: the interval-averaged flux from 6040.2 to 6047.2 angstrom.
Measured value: 28.1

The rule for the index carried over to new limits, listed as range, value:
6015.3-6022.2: 27.6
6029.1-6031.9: 27.5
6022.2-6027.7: 28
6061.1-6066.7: 29.1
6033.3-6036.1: 28.7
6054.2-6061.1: 28.6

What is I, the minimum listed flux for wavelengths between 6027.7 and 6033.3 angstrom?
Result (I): 27.5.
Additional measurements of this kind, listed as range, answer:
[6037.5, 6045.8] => 27.77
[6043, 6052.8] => 27.32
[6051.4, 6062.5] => 28.3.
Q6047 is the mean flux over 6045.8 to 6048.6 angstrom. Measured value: 27.3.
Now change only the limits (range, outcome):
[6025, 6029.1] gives 28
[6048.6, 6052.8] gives 27.9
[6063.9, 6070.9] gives 29.1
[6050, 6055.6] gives 28.4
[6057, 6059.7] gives 28.6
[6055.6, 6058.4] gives 28.4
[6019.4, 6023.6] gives 27.8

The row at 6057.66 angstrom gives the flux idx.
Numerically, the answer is 28.43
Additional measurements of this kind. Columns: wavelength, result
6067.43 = 29.11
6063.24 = 29.13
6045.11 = 27.77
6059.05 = 28.63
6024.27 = 28.09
